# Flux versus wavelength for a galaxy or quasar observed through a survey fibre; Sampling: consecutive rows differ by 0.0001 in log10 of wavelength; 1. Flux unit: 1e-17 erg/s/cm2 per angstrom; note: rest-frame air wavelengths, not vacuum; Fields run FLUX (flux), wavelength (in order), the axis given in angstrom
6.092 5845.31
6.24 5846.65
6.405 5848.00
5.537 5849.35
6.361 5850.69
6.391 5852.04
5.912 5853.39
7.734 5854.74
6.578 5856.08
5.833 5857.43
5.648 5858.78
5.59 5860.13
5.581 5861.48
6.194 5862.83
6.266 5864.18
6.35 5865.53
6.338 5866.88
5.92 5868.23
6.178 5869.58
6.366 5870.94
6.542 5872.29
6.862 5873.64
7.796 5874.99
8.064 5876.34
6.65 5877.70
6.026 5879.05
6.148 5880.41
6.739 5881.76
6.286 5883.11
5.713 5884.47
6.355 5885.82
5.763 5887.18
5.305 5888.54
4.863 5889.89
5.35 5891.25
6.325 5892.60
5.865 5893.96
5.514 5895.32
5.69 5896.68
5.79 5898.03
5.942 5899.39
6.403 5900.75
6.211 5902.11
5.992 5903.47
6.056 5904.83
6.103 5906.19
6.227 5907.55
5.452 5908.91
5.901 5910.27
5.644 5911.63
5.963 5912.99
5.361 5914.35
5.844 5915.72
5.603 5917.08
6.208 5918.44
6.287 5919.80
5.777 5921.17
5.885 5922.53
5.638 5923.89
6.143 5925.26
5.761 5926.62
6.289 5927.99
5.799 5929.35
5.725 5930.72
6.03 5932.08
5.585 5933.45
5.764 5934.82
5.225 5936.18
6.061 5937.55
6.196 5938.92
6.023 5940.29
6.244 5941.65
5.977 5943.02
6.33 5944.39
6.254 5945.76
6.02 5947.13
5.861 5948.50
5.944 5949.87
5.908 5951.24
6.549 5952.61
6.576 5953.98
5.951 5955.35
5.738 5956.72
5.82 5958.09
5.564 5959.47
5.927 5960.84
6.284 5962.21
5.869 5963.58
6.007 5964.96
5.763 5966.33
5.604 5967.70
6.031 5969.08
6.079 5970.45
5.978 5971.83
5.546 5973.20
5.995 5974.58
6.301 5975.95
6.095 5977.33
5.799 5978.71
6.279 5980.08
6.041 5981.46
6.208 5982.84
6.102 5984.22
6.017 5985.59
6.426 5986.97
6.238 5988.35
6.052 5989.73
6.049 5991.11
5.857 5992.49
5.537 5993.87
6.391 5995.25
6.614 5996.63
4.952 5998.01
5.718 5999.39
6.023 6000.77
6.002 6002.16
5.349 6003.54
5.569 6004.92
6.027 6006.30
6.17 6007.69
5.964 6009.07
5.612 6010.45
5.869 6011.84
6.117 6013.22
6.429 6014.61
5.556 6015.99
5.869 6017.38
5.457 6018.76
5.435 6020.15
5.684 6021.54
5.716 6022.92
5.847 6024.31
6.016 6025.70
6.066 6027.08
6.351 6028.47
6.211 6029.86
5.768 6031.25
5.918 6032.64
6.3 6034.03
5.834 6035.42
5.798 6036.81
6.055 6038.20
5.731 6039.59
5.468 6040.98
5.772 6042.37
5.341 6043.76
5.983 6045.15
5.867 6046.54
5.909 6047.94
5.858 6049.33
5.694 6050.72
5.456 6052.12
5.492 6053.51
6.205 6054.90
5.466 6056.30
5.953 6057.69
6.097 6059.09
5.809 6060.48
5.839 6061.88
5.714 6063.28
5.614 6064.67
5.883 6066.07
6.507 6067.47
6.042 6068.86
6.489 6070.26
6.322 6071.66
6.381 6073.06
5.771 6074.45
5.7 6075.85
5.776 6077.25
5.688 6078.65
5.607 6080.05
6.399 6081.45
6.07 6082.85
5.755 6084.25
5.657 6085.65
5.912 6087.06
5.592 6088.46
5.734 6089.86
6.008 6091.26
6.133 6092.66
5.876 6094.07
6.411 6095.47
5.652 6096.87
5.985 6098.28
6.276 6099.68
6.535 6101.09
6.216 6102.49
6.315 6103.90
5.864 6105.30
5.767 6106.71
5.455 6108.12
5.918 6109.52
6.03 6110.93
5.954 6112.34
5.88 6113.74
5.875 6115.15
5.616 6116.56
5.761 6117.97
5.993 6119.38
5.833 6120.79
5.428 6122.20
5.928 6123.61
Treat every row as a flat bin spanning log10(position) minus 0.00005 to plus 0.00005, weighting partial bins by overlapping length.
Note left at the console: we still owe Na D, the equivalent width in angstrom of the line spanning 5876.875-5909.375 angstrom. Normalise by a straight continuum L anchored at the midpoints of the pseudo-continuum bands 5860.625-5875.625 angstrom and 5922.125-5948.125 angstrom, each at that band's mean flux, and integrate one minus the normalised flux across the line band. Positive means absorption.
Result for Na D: 1.4 angstrom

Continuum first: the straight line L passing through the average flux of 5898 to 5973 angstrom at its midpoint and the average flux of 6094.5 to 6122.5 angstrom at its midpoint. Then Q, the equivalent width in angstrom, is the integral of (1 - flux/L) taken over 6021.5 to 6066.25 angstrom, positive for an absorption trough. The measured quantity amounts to 0.8 angstrom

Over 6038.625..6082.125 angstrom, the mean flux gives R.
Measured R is 5.87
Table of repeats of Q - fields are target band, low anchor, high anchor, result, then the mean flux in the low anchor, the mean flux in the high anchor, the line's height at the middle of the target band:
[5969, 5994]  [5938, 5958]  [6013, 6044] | -0.2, 6.1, 5.86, 6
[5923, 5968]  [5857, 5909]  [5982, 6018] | 0.5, 6.12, 5.95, 6.03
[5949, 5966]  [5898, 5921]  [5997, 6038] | -0.3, 5.94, 5.86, 5.9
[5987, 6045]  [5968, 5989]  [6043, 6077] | 1.0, 6.07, 5.89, 5.99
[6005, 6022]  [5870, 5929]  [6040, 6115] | 0.3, 6.06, 5.91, 5.96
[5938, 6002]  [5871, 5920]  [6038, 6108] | -0.1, 6.08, 5.91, 6.01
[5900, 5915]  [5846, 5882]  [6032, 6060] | 0.7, 6.38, 5.81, 6.24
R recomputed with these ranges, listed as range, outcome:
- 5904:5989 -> 5.97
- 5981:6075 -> 5.91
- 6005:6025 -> 5.83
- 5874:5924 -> 6.03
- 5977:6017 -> 5.97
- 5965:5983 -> 5.97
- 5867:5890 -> 6.36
